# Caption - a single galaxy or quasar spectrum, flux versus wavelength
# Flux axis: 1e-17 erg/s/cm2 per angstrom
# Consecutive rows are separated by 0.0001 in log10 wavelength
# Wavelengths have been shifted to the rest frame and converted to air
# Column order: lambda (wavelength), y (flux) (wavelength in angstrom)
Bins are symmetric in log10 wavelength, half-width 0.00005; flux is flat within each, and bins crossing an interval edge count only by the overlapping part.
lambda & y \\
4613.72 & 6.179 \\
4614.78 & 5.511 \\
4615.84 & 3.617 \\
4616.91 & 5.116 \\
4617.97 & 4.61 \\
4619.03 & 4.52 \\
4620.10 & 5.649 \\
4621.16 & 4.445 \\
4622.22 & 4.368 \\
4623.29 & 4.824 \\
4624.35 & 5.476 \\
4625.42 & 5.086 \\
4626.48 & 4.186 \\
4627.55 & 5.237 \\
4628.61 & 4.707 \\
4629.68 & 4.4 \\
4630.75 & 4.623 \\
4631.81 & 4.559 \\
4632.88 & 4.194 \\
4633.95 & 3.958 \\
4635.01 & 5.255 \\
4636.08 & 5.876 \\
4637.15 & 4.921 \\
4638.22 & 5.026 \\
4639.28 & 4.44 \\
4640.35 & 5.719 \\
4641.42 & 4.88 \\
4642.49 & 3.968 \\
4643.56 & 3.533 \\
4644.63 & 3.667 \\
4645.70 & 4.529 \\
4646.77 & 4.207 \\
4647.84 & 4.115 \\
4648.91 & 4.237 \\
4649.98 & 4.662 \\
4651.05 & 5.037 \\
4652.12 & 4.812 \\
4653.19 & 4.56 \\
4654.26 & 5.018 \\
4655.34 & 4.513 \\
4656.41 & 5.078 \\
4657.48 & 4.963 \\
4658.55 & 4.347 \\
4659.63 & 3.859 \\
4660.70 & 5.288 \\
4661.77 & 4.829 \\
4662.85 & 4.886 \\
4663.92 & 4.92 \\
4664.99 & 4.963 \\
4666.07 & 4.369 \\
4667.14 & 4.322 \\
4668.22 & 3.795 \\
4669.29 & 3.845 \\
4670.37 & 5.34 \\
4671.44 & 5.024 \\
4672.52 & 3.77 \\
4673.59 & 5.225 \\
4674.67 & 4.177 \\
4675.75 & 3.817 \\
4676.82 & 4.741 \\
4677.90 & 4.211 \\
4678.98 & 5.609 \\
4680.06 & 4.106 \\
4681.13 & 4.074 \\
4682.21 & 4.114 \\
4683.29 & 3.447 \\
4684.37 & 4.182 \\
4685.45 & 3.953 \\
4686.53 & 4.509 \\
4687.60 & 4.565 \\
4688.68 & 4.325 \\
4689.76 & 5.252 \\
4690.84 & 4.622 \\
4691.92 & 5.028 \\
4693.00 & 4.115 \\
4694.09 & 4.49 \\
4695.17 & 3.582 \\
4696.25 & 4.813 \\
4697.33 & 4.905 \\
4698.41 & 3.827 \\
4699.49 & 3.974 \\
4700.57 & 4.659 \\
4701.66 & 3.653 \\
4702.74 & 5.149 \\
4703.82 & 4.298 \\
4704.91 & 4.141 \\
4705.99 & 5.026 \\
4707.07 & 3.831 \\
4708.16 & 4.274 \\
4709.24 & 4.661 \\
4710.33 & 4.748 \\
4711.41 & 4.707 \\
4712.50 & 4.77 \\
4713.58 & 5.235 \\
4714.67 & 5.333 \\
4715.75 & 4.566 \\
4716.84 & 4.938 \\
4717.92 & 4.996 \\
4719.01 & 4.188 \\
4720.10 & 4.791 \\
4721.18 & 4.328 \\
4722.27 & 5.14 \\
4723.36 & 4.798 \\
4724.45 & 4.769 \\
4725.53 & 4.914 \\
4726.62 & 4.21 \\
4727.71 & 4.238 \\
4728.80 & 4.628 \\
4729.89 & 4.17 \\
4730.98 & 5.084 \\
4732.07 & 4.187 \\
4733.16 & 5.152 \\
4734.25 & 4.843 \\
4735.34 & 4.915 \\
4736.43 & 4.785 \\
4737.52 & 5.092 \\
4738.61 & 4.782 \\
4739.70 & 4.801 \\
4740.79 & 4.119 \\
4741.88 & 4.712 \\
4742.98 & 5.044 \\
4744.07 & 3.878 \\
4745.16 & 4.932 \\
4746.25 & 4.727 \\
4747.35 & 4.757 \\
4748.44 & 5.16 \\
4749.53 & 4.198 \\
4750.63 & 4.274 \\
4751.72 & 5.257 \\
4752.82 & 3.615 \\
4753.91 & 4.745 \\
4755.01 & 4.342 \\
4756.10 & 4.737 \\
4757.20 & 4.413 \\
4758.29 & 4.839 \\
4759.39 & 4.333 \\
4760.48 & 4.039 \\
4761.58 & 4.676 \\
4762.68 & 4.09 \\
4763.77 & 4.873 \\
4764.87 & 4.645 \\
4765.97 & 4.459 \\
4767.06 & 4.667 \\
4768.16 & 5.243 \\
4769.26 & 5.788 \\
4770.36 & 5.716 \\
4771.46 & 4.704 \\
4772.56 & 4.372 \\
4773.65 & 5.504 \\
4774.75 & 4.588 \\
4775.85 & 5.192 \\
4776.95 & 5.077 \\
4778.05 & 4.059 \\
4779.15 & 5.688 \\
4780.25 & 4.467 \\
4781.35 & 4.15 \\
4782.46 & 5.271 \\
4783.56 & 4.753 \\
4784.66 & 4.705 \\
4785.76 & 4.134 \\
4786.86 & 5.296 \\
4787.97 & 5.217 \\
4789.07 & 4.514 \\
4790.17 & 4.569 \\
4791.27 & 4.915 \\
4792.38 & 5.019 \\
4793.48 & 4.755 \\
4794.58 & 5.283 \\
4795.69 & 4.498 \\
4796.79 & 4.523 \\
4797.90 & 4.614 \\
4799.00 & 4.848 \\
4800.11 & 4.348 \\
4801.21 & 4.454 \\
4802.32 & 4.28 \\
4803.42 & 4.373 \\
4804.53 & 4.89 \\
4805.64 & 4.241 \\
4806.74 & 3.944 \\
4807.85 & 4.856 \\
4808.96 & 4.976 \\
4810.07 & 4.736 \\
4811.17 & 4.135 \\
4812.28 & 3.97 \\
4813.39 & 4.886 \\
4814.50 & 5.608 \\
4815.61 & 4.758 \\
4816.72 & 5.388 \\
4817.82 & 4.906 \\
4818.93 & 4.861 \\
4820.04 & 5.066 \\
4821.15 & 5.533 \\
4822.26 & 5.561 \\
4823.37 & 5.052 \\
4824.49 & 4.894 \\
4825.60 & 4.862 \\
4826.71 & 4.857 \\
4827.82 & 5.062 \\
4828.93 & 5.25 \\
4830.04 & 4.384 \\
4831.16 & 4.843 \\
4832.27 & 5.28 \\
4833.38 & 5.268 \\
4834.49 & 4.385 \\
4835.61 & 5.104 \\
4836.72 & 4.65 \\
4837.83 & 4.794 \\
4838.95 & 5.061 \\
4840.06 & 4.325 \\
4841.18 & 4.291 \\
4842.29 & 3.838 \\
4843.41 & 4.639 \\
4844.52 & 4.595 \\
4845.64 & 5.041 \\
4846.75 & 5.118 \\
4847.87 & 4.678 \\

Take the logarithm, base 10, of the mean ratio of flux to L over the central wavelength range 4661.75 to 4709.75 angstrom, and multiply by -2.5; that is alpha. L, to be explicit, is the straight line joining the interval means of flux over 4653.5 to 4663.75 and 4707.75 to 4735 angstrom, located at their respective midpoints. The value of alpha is 0.07 mag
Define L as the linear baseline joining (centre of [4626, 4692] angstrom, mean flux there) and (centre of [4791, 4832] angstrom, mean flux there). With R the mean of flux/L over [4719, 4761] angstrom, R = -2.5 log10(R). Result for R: 0.01 mag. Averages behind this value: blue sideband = 4.55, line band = 4.62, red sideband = 4.8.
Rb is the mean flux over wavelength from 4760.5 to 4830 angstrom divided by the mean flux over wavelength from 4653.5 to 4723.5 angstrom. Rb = 1.1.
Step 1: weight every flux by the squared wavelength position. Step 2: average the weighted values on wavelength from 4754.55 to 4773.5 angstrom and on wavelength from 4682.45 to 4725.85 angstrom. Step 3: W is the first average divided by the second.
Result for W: 1.07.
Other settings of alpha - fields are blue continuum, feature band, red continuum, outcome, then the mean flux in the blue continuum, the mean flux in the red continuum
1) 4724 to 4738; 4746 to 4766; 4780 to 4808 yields 0.03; 4.69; 4.65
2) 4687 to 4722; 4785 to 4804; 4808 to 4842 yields 0.03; 4.56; 4.88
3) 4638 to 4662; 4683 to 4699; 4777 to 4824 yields 0.06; 4.57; 4.77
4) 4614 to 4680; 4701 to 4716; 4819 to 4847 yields 0.03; 4.65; 4.87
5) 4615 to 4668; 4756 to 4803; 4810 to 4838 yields 0.03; 4.66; 4.93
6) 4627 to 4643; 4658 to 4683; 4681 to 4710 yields 0.01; 4.78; 4.36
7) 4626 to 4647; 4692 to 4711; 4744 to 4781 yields 0.07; 4.6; 4.72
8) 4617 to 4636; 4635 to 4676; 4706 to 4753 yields 0.03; 4.75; 4.68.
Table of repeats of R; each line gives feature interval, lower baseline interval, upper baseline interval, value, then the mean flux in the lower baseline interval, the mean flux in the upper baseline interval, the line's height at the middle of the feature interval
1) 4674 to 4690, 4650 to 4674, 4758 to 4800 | 0.087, 4.67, 4.79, 4.69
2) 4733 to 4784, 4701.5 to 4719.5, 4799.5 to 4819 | -0.021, 4.64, 4.64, 4.64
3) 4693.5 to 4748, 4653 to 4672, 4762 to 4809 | 0.022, 4.66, 4.75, 4.71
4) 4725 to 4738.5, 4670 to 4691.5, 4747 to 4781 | -0.016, 4.45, 4.72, 4.62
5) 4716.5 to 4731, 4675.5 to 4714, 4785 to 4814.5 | -0.035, 4.43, 4.64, 4.49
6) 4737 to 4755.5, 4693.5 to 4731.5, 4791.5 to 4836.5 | 0.008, 4.57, 4.81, 4.65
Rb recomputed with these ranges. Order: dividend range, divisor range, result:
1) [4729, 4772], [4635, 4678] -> 1.02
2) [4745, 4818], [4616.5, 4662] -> 1.01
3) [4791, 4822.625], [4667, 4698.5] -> 1.08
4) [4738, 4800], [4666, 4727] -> 1.05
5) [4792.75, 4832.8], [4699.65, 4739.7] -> 1.03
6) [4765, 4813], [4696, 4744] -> 1.02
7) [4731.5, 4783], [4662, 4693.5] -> 1.06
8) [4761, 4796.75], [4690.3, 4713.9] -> 1.08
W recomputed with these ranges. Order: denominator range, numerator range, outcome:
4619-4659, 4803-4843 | 1.11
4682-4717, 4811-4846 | 1.15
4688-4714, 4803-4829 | 1.13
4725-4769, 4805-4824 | 1.08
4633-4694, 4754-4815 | 1.09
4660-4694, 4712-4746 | 1.07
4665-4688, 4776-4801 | 1.15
